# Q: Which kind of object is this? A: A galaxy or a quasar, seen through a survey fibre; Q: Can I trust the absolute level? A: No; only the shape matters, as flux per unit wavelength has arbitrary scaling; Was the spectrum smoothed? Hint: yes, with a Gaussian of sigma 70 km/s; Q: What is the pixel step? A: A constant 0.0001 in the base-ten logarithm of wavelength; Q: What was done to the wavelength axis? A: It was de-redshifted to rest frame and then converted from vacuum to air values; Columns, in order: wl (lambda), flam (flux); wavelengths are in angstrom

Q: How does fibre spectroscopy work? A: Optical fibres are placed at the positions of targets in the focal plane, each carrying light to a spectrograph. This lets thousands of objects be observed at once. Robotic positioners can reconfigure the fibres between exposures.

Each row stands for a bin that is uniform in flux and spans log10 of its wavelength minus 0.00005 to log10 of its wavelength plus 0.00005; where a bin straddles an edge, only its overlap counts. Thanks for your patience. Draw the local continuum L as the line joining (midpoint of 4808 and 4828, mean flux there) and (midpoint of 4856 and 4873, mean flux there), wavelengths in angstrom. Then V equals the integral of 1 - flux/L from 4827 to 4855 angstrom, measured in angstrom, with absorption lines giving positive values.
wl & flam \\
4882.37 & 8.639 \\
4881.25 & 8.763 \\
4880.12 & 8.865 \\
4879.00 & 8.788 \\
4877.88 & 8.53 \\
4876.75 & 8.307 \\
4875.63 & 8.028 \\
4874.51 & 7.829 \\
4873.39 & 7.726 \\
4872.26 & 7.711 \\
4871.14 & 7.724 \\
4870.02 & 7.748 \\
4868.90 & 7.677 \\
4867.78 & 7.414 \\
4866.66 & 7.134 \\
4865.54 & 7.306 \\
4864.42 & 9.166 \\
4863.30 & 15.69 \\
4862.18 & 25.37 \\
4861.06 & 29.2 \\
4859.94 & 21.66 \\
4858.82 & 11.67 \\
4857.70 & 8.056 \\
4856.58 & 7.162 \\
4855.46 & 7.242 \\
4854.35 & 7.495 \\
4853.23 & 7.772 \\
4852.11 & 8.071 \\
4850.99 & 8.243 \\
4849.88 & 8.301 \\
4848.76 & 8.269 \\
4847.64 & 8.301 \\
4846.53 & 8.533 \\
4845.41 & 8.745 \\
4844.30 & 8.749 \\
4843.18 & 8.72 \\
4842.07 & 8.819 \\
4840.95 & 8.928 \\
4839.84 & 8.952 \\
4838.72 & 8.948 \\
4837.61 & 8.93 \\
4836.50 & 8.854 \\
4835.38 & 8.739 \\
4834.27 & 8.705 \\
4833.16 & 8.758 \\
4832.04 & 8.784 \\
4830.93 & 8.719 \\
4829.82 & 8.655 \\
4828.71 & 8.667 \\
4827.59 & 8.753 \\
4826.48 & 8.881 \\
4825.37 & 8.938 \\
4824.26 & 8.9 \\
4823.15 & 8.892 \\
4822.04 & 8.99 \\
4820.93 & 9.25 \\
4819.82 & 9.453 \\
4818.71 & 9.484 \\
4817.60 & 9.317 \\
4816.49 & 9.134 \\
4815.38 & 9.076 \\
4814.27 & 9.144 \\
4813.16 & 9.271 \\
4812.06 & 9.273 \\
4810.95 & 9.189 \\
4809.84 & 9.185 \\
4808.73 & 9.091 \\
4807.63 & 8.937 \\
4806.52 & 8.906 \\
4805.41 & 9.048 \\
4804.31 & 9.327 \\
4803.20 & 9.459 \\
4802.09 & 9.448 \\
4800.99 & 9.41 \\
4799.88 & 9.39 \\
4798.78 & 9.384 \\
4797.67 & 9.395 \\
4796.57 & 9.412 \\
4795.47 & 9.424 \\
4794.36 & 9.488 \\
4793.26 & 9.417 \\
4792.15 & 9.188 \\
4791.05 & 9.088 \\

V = 5.15 angstrom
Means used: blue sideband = 9.13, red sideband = 12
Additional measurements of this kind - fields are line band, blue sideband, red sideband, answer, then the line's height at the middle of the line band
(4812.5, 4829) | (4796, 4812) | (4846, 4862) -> 1.3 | 9.86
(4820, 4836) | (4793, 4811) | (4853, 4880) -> 1.5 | 9.79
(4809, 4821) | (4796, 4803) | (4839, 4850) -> -0.1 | 9.15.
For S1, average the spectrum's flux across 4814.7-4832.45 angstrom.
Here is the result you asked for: 9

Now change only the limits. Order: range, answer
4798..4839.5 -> 9.06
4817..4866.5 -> 9.96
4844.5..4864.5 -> 11.6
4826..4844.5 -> 8.8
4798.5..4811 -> 9.23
